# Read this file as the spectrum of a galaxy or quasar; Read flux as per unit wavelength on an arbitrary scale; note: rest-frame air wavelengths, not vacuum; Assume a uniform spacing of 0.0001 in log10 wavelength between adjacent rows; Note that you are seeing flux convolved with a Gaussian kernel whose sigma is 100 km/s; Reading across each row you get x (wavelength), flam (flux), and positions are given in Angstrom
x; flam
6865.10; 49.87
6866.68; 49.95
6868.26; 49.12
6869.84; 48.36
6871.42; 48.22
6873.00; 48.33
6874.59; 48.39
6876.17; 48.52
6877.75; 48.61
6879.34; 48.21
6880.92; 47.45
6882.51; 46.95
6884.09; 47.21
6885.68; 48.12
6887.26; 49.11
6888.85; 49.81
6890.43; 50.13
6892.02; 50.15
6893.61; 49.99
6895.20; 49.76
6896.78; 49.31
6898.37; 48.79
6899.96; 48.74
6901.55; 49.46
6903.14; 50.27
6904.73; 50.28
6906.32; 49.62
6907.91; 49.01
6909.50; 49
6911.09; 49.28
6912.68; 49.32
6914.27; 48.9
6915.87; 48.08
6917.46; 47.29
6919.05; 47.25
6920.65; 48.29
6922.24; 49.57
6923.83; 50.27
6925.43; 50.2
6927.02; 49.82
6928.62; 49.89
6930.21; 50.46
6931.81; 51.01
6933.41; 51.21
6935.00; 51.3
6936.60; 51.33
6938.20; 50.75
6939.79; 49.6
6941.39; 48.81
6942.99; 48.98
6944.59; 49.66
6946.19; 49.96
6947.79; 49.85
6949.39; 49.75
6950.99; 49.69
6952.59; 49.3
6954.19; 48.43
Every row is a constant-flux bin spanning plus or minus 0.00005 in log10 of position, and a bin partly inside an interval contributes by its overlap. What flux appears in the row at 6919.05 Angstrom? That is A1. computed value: 47.25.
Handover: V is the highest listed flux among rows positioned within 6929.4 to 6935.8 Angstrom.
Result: 51.3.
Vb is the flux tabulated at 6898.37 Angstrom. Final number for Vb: 48.79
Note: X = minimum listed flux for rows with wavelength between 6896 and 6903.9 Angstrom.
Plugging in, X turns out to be 48.74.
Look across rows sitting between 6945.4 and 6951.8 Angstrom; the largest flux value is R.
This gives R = 49.96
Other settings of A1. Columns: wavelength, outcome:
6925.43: 50.2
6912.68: 49.32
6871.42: 48.22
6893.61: 49.99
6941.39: 48.81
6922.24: 49.57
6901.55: 49.46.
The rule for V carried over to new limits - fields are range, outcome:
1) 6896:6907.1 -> 50.28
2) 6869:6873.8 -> 48.36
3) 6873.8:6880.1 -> 48.61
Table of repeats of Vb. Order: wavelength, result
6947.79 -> 49.85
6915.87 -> 48.08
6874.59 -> 48.39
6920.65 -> 48.29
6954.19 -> 48.43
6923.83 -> 50.27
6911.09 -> 49.28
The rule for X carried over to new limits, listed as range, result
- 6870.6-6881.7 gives 47.45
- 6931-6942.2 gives 48.81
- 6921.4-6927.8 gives 49.57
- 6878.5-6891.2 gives 46.95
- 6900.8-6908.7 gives 49.01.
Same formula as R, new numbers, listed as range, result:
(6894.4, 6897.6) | 49.76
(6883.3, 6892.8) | 50.15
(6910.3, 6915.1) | 49.32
